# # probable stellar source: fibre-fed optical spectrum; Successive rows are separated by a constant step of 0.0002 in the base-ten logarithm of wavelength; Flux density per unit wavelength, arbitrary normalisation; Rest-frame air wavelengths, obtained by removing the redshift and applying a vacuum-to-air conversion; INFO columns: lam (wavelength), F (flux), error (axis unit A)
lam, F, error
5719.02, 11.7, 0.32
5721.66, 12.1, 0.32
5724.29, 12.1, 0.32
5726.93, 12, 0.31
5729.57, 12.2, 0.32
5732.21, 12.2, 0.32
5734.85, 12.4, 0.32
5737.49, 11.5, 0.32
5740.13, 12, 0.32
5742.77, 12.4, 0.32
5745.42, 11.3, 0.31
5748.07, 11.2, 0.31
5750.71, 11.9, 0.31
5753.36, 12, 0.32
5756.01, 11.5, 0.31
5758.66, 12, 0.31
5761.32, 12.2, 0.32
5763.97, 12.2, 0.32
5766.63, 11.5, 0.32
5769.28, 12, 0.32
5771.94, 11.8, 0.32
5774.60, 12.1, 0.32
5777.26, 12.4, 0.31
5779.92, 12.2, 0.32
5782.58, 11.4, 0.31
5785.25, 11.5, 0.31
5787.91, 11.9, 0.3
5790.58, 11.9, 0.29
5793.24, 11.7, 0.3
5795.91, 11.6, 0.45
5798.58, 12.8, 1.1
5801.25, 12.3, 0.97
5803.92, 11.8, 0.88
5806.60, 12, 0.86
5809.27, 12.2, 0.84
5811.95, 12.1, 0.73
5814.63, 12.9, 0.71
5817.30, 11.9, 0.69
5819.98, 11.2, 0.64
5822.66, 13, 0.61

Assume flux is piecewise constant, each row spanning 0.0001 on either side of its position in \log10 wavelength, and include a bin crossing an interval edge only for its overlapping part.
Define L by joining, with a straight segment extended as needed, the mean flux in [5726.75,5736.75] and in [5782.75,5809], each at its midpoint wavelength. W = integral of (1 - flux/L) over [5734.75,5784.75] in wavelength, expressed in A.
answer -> 0.8 A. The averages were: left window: 12.2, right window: 11.9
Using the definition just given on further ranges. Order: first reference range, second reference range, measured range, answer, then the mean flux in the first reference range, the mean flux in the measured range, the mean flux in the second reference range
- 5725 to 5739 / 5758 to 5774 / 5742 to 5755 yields 0.3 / 12.1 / 11.7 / 12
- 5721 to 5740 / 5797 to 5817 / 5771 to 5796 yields 0.7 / 12.1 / 11.9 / 12.3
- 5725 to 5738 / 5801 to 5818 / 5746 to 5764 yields 0.5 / 12.1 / 11.8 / 12.2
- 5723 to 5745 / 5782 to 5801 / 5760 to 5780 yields -0.2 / 12.1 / 12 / 11.9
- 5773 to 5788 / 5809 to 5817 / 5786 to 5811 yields 0.3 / 11.9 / 12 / 12.4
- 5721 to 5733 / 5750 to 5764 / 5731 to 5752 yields 0.3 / 12.1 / 11.9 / 11.9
